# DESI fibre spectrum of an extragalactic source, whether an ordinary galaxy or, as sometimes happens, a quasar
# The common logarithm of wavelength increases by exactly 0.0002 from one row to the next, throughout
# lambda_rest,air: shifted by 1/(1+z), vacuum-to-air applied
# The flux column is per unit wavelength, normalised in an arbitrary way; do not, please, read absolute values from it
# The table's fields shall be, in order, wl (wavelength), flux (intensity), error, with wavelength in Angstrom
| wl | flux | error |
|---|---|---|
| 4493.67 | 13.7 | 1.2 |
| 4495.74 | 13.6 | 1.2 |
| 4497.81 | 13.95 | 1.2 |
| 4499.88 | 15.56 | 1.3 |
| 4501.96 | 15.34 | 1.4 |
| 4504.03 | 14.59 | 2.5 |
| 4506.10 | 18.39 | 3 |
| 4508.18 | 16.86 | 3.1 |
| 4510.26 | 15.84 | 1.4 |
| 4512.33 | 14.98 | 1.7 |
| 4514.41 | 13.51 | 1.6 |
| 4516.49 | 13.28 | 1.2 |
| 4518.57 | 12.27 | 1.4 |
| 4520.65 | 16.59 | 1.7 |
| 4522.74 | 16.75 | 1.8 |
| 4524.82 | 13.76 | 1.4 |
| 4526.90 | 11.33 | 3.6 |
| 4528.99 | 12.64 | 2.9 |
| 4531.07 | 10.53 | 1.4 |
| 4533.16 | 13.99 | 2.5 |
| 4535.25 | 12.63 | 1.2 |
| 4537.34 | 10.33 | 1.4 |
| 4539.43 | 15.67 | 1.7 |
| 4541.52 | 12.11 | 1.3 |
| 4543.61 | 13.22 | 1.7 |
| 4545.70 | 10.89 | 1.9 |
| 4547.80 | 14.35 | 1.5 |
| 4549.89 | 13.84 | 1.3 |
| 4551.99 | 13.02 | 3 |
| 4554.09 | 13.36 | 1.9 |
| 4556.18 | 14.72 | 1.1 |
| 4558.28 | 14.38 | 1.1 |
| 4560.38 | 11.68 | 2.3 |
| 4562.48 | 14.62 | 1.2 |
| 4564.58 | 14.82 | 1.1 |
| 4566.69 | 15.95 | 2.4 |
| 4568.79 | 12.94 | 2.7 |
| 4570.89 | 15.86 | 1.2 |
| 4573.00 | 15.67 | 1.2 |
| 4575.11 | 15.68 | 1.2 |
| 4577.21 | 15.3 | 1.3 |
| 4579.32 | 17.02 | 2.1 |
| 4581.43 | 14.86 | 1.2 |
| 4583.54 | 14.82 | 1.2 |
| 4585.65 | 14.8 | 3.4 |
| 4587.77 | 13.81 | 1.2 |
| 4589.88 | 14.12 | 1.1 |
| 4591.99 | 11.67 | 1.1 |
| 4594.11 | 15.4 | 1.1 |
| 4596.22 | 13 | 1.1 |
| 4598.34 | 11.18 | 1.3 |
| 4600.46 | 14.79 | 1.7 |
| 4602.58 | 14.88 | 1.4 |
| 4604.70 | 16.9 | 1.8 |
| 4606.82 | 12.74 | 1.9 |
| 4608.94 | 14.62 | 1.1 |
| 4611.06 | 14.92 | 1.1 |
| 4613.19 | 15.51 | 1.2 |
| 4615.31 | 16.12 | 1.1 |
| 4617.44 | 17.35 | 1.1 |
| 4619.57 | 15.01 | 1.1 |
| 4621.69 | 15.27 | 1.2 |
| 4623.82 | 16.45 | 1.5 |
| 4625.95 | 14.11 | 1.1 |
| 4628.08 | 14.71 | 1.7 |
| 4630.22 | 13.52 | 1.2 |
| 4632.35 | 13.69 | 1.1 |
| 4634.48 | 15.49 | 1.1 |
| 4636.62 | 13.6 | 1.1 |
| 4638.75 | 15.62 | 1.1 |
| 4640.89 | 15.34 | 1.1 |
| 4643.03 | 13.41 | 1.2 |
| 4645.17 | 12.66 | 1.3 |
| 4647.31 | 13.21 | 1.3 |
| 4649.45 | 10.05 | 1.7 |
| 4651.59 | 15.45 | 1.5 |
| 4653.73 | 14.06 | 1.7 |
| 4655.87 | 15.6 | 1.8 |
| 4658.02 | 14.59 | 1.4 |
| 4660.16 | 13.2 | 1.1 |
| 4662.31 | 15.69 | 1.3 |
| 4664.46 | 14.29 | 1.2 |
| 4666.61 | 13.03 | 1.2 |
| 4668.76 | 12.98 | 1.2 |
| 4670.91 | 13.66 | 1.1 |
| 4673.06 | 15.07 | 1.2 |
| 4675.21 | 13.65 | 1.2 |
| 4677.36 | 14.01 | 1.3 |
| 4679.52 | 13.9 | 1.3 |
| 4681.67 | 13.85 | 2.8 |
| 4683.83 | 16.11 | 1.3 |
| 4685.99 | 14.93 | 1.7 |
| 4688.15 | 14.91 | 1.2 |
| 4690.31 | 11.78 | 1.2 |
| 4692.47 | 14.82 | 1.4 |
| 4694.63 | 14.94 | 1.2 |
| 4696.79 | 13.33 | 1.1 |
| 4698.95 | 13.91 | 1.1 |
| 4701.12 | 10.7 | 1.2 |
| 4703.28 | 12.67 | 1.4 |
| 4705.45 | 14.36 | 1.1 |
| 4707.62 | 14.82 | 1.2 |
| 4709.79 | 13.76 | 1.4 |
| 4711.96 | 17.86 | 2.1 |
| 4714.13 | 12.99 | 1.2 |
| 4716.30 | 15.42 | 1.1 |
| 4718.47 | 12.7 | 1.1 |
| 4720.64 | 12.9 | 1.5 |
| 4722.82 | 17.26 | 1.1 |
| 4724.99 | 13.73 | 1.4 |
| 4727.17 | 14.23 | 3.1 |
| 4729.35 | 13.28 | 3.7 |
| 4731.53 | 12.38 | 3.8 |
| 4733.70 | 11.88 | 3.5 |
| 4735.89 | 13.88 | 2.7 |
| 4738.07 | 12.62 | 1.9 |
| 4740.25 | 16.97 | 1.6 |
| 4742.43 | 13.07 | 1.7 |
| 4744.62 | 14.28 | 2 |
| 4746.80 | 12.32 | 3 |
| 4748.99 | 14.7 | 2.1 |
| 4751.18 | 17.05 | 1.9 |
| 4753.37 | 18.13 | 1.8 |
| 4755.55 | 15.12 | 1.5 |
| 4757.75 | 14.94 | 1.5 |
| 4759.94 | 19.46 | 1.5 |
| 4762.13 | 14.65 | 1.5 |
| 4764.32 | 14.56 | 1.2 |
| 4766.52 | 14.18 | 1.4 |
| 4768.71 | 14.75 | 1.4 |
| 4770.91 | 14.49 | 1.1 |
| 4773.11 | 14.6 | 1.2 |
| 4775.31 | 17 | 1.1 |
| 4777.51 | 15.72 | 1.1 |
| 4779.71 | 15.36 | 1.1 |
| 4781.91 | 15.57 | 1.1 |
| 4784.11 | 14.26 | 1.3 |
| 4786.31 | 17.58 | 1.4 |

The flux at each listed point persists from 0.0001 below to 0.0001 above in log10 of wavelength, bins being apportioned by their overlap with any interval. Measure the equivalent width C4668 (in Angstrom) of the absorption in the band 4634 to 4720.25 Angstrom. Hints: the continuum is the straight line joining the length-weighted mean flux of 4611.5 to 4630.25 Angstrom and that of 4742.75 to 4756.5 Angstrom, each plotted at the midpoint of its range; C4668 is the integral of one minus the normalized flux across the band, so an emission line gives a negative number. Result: 7.1 Angstrom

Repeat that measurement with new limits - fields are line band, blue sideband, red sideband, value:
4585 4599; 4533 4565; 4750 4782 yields 0.34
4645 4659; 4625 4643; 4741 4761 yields 0.85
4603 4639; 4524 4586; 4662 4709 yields -2.95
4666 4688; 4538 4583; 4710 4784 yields 0.61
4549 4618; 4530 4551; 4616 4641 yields -3.42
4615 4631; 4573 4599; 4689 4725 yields -1.14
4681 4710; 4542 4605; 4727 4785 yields 1.35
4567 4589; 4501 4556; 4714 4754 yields -1.83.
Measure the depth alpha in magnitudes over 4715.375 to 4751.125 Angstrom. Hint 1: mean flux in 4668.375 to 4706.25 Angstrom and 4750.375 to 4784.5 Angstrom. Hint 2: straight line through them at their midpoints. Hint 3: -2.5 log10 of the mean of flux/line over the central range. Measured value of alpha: 0.07 mag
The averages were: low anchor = 13.9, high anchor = 15.6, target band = 13.9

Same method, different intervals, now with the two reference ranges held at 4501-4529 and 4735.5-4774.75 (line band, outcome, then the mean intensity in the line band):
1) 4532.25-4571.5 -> 0.10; 13.6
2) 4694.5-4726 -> 0.07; 14.1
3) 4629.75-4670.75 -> 0.07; 14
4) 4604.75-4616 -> 0.00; 14.9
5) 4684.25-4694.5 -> 0.05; 14.3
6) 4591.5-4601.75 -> 0.12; 13.3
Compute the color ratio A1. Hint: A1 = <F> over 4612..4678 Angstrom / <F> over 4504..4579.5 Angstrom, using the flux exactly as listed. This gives 1.02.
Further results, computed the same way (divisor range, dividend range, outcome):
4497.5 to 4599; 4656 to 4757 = 1.00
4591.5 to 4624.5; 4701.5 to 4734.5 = 0.95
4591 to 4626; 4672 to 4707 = 0.95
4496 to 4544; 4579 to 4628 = 1.04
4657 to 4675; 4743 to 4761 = 1.12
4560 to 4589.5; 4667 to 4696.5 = 0.95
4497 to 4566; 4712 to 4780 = 1.06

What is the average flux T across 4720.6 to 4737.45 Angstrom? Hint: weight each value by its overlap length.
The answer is 13.7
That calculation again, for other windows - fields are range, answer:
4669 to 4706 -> 13.9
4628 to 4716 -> 14.1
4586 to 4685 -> 14.3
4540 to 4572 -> 13.8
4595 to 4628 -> 14.9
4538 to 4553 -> 13.2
